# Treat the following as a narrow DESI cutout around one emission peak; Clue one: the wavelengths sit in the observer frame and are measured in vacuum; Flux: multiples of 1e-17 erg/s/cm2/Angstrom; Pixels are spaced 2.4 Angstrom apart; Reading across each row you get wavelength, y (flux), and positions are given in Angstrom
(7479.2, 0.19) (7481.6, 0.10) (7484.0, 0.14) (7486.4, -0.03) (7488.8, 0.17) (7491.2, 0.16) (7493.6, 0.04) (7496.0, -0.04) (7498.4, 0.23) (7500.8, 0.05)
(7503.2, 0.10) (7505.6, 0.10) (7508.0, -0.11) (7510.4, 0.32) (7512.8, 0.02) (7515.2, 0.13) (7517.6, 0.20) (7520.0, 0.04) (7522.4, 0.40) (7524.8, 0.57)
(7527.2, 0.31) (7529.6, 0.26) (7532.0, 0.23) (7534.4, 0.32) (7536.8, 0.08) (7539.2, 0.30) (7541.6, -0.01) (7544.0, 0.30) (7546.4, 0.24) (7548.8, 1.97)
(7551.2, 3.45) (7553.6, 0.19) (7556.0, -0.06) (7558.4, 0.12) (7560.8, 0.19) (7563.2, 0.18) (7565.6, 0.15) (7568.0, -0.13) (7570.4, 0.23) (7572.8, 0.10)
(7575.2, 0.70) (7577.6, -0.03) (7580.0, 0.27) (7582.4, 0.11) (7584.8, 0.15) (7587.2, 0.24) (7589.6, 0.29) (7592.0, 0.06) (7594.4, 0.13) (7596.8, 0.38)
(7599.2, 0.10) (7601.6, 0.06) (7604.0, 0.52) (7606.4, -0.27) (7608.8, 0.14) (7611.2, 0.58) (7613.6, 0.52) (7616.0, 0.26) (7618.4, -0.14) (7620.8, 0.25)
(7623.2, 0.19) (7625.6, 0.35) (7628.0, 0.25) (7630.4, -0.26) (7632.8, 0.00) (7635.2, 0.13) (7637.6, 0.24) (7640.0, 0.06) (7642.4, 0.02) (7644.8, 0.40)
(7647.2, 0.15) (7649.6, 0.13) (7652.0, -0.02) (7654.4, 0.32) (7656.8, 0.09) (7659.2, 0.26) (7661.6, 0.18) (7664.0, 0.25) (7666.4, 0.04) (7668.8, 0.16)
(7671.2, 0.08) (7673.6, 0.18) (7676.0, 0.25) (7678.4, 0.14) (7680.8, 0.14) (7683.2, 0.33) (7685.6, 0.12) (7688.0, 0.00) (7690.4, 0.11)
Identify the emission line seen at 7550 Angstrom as H-alpha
